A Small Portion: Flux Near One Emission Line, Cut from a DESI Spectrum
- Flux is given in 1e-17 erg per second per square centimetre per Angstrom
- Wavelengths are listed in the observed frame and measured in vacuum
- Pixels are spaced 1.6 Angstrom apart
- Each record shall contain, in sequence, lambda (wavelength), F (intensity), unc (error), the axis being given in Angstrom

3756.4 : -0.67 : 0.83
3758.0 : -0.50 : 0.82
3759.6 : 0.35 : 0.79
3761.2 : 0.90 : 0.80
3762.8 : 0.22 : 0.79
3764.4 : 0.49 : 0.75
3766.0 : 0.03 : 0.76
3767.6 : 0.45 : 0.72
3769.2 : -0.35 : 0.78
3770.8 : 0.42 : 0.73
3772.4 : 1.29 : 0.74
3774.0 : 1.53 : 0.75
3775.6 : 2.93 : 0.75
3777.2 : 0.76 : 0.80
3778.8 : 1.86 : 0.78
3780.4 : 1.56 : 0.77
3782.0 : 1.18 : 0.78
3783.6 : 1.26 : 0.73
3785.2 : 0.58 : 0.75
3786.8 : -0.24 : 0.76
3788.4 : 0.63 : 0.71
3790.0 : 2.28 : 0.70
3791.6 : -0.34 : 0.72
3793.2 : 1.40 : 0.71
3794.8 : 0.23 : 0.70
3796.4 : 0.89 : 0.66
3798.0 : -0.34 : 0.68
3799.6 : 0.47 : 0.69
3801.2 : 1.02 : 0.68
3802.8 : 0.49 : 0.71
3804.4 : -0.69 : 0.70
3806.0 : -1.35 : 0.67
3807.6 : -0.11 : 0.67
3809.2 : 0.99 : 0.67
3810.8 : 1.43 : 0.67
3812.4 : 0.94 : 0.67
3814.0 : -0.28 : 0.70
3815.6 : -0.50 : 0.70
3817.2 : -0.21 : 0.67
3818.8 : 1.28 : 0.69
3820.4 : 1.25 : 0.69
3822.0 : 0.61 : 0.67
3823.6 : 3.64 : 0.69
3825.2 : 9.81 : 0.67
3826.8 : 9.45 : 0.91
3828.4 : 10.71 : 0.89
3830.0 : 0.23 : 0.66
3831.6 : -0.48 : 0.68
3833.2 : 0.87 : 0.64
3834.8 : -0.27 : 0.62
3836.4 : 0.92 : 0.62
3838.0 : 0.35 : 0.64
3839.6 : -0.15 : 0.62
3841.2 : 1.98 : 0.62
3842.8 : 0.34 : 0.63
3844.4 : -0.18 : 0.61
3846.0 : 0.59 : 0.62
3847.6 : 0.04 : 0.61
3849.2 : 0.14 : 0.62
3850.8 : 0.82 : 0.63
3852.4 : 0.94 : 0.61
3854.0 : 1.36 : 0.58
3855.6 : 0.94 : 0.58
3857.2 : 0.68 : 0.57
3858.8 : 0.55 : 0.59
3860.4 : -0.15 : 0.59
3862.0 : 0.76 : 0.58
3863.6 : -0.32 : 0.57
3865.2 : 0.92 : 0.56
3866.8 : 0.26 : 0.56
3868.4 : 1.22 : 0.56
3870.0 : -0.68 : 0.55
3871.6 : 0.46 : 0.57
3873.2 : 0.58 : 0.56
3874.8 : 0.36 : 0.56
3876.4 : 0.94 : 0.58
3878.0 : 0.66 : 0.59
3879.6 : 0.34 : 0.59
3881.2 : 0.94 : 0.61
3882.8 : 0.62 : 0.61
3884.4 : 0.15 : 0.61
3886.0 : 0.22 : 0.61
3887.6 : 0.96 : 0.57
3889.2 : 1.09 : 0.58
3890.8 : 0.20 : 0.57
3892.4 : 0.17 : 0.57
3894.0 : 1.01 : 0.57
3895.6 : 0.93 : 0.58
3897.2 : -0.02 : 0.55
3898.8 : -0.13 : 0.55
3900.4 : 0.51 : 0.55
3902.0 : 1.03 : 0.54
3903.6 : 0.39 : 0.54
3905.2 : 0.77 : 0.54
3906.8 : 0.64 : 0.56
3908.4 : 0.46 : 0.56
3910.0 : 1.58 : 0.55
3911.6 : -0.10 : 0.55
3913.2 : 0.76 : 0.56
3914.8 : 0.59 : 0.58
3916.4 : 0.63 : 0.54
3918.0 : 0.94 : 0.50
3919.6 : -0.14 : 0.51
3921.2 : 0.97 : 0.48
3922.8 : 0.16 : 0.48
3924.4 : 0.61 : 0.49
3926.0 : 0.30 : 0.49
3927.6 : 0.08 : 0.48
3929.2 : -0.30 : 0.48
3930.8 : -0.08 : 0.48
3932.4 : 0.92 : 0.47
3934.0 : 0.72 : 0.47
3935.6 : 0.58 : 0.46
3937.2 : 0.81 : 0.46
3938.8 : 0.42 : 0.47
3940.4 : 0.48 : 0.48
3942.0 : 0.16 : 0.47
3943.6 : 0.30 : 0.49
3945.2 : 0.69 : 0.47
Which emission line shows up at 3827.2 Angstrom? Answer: [O II]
